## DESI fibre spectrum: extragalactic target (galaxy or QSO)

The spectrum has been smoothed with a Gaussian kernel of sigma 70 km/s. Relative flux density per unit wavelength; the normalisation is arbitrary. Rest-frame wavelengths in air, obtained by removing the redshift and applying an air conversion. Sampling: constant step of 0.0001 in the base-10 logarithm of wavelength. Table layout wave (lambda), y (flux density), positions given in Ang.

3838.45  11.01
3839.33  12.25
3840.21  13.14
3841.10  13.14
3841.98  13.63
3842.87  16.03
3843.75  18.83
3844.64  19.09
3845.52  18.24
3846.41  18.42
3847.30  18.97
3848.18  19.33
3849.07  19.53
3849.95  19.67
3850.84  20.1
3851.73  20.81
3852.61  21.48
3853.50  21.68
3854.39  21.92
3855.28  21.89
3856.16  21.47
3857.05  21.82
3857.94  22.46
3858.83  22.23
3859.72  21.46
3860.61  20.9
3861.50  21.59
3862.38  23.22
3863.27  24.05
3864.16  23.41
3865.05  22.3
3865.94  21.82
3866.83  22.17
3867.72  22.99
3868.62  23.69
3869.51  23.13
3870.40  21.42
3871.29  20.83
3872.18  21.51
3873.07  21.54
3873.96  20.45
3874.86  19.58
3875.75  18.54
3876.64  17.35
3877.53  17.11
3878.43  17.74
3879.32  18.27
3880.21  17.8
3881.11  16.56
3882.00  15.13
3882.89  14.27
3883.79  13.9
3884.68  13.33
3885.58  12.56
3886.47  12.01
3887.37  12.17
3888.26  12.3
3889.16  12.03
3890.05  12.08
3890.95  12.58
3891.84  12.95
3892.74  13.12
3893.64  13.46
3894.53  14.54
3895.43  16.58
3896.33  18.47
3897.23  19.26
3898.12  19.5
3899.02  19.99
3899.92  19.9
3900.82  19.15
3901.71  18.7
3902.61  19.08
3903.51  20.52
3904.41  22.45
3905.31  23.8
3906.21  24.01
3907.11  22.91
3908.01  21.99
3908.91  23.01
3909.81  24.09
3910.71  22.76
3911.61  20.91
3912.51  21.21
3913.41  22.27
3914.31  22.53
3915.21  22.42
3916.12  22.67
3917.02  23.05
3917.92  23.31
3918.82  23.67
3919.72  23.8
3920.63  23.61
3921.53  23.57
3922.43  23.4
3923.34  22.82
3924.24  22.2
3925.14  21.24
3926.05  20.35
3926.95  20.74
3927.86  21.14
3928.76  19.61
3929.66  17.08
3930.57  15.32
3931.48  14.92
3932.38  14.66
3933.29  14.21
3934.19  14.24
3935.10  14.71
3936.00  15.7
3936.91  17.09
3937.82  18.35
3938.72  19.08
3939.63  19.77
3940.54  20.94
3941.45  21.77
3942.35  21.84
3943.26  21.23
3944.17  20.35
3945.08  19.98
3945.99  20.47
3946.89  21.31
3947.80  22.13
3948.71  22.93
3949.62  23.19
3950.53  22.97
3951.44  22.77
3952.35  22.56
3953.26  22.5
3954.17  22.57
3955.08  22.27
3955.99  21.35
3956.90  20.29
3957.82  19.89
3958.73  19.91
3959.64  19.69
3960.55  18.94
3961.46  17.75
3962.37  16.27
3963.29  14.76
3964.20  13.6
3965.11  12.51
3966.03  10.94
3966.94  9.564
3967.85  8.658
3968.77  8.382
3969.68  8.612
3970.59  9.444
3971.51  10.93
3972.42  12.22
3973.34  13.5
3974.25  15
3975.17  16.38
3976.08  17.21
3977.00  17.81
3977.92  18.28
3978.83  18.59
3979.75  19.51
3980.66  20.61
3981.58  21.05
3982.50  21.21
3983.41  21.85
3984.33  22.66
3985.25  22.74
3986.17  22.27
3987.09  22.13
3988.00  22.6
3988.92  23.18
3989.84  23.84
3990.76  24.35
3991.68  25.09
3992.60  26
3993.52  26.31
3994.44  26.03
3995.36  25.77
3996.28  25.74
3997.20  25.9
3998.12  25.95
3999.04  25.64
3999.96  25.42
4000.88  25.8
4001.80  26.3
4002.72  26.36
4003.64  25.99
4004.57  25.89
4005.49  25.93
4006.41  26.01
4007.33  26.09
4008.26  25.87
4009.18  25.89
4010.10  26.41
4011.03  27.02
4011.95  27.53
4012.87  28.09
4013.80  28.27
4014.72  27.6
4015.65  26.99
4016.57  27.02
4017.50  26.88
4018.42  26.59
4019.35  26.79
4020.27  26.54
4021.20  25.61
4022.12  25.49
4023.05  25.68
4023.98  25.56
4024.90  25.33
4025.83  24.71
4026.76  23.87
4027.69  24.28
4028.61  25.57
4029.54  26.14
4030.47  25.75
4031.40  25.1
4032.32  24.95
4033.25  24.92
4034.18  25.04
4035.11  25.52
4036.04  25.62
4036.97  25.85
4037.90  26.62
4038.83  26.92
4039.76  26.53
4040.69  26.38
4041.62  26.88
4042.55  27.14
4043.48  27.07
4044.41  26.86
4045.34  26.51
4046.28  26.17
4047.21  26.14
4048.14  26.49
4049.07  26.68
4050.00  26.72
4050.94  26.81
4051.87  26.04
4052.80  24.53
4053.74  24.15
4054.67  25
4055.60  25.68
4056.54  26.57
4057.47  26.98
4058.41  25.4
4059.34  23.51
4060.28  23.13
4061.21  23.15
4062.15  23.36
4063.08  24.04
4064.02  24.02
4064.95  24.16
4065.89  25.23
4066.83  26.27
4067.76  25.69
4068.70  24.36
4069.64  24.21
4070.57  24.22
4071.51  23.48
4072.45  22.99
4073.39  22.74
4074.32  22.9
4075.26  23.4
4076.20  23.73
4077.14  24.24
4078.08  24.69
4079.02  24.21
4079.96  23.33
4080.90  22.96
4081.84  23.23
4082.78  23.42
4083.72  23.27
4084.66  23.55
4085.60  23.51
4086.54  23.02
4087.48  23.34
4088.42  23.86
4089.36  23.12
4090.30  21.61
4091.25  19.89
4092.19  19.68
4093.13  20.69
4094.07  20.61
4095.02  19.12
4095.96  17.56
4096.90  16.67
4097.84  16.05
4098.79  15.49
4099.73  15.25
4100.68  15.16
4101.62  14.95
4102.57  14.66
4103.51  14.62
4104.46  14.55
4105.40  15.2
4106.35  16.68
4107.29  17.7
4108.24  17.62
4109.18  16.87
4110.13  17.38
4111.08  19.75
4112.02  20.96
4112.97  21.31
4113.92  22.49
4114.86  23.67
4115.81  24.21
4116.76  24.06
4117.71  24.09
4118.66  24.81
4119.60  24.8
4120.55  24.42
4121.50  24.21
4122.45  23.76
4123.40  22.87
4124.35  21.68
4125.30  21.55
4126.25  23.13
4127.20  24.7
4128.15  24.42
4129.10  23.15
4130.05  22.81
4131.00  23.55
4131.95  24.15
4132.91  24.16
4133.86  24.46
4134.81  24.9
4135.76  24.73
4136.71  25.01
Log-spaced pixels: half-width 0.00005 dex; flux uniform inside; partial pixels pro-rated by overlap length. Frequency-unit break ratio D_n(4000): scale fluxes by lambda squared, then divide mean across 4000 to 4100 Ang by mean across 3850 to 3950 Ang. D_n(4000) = 1.35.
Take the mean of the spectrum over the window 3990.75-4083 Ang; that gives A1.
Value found 25.5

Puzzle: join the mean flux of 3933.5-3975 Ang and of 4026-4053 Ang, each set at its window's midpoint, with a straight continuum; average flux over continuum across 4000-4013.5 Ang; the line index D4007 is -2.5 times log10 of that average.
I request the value -0.16 mag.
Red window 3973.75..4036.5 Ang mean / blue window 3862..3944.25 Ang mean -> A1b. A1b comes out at 1.27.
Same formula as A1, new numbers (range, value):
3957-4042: 22.5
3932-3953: 19.7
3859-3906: 18.4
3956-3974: 14.2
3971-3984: 17.5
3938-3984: 18.1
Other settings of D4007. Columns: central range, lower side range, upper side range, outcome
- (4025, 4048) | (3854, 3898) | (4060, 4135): -0.232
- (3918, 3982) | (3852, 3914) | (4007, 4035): 0.217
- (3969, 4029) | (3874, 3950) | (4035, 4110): -0.108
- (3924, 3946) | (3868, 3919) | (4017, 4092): 0.097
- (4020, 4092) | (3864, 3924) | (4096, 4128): -0.247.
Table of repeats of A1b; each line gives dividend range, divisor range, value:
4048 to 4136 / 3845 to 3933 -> 1.14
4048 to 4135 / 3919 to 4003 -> 1.13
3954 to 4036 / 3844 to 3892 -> 1.17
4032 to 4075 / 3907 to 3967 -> 1.26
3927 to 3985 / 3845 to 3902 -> 0.96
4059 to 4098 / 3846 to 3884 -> 1.12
